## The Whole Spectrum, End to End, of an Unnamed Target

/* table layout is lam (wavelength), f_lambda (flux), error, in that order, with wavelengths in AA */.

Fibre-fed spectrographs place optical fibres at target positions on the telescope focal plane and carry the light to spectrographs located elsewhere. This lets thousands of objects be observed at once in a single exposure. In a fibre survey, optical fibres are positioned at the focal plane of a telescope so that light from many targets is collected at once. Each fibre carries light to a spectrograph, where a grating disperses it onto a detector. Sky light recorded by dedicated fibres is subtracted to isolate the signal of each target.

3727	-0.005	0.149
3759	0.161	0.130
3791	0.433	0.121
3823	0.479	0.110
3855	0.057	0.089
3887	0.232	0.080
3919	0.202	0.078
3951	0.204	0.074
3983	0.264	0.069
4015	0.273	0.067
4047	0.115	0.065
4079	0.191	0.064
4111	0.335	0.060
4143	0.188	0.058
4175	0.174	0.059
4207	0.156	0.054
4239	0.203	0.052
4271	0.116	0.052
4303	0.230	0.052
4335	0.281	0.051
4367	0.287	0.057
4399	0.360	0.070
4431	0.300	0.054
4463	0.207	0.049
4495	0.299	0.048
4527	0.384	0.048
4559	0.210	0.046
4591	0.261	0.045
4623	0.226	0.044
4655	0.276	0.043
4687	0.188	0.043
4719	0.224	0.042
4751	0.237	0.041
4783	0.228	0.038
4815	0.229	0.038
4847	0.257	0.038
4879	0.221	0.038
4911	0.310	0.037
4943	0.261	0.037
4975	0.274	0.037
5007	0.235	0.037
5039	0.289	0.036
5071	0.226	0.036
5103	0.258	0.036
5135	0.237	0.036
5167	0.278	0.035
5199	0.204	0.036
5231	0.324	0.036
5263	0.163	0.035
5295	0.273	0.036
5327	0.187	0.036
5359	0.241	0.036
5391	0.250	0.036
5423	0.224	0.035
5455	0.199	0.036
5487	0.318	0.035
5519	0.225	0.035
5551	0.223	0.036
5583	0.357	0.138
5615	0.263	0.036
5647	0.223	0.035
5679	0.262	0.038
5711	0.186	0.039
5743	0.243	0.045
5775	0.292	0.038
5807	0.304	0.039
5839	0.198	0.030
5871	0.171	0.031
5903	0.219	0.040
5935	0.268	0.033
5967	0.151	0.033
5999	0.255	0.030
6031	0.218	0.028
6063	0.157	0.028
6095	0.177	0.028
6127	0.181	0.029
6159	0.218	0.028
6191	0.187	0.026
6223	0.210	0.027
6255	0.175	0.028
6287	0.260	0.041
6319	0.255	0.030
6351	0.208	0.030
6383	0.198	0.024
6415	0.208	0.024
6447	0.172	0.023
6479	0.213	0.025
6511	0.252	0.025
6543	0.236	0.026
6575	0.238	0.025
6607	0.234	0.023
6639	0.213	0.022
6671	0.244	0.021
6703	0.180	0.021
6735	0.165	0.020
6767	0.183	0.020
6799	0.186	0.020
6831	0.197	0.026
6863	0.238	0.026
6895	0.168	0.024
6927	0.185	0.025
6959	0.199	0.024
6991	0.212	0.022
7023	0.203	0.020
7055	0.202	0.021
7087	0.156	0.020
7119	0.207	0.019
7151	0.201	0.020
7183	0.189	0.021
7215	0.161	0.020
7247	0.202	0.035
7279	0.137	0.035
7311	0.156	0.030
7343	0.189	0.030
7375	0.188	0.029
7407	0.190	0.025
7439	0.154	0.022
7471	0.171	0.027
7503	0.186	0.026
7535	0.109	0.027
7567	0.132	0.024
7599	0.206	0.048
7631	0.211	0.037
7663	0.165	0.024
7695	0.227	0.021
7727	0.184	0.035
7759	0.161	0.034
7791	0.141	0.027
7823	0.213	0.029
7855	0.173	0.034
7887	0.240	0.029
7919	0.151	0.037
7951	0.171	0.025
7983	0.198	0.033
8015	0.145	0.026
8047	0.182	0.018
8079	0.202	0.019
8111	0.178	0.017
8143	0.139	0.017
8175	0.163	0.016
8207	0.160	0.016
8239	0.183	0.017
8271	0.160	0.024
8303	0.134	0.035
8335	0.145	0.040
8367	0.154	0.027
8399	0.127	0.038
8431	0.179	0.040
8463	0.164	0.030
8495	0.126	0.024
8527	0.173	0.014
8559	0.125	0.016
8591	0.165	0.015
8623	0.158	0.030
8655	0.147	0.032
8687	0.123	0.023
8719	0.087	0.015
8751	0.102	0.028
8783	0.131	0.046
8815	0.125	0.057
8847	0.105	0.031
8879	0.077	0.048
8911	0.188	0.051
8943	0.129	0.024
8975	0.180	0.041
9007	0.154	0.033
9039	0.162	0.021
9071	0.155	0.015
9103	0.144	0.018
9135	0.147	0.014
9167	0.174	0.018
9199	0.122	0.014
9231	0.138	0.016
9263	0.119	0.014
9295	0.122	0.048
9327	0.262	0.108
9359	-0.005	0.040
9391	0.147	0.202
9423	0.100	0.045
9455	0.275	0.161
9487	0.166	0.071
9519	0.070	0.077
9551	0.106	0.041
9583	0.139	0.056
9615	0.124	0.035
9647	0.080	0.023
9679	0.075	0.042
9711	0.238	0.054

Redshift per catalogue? 0.17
